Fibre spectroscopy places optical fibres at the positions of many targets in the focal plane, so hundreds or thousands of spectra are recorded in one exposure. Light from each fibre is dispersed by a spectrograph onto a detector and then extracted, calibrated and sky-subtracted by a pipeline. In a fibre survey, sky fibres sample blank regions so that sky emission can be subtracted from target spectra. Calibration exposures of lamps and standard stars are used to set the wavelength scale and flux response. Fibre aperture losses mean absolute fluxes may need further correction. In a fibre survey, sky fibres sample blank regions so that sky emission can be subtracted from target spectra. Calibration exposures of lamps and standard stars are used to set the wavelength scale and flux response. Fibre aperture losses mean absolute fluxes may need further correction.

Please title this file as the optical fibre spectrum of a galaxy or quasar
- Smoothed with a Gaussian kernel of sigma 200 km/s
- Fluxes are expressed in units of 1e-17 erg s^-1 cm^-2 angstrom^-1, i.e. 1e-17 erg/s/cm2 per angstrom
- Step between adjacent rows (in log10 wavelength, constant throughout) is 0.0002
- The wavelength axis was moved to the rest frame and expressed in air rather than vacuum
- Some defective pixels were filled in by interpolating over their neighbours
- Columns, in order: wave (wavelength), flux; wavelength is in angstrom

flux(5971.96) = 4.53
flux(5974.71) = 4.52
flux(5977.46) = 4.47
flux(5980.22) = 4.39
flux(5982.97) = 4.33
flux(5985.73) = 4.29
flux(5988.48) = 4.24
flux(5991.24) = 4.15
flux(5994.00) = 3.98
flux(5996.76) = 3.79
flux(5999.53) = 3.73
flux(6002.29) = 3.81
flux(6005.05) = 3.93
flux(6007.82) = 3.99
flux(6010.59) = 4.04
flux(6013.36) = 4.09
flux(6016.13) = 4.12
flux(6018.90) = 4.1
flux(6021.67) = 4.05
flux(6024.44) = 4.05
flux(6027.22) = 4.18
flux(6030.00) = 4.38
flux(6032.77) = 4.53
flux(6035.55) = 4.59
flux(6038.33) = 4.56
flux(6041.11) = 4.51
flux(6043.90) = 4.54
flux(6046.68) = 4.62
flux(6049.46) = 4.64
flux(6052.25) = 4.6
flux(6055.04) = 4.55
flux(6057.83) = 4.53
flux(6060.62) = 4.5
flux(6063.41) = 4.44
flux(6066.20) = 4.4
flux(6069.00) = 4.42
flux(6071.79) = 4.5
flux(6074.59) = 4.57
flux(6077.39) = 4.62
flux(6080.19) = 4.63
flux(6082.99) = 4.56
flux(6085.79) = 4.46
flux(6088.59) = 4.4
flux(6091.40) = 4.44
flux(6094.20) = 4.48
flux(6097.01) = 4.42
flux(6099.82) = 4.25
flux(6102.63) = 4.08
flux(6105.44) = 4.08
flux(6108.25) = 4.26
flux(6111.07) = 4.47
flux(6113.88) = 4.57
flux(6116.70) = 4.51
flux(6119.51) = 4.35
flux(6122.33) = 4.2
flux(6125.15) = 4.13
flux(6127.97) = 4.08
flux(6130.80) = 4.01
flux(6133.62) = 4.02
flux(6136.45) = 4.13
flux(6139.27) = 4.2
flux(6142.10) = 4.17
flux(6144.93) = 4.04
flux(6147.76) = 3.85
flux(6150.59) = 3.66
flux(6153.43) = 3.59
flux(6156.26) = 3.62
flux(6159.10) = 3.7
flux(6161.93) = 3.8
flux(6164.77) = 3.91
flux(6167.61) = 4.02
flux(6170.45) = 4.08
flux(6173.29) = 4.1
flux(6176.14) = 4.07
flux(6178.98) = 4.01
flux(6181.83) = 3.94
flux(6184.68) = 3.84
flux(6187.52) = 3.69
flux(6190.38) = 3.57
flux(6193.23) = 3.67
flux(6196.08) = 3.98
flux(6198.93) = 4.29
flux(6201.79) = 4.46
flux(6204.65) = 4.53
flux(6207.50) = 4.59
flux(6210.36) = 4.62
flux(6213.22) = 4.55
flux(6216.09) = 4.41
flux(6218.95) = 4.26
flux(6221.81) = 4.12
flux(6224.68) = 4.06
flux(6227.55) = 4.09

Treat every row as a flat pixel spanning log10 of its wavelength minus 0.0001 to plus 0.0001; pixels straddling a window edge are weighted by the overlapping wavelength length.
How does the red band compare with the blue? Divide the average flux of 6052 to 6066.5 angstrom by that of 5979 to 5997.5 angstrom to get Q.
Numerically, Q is 1.1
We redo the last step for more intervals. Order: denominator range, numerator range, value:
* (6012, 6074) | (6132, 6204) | 0.89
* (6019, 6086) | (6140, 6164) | 0.85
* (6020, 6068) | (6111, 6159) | 0.92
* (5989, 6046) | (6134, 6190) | 0.94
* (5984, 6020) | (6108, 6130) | 1.07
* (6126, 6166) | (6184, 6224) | 1.07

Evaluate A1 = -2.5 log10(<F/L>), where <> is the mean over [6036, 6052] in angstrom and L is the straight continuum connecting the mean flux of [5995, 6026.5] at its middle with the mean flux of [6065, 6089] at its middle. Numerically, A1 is -0.08 mag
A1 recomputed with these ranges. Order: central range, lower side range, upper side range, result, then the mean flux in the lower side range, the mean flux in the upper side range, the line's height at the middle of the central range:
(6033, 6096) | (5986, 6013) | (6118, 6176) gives -0.14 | 3.98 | 3.99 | 3.98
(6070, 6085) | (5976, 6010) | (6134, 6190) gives -0.14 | 4.09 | 3.91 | 4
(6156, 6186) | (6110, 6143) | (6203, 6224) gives 0.11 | 4.24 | 4.43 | 4.33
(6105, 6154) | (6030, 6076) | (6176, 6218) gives 0.05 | 4.53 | 4.15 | 4.33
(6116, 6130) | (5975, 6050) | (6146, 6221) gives -0.03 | 4.23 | 4.03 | 4.1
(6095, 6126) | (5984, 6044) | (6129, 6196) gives -0.08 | 4.16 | 3.9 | 3.99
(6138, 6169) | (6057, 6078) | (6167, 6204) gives 0.07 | 4.49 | 3.99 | 4.13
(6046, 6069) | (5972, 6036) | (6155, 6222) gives -0.10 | 4.16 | 4.08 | 4.14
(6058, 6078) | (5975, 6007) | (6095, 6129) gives -0.07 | 4.11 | 4.29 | 4.23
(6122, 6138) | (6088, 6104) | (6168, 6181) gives 0.03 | 4.34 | 4.06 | 4.22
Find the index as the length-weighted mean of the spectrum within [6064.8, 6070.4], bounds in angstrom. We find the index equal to 4.41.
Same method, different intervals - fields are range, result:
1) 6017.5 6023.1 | 4.08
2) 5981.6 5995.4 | 4.2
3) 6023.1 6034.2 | 4.29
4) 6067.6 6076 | 4.5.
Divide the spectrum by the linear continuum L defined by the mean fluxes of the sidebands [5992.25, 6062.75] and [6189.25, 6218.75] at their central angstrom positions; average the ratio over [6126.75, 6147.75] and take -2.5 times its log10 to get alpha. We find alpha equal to 0.050 mag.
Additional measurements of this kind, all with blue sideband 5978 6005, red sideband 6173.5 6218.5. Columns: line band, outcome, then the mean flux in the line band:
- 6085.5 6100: -0.077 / 4.42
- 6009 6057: -0.068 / 4.36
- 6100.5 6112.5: -0.027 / 4.23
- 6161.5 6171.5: 0.048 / 3.96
